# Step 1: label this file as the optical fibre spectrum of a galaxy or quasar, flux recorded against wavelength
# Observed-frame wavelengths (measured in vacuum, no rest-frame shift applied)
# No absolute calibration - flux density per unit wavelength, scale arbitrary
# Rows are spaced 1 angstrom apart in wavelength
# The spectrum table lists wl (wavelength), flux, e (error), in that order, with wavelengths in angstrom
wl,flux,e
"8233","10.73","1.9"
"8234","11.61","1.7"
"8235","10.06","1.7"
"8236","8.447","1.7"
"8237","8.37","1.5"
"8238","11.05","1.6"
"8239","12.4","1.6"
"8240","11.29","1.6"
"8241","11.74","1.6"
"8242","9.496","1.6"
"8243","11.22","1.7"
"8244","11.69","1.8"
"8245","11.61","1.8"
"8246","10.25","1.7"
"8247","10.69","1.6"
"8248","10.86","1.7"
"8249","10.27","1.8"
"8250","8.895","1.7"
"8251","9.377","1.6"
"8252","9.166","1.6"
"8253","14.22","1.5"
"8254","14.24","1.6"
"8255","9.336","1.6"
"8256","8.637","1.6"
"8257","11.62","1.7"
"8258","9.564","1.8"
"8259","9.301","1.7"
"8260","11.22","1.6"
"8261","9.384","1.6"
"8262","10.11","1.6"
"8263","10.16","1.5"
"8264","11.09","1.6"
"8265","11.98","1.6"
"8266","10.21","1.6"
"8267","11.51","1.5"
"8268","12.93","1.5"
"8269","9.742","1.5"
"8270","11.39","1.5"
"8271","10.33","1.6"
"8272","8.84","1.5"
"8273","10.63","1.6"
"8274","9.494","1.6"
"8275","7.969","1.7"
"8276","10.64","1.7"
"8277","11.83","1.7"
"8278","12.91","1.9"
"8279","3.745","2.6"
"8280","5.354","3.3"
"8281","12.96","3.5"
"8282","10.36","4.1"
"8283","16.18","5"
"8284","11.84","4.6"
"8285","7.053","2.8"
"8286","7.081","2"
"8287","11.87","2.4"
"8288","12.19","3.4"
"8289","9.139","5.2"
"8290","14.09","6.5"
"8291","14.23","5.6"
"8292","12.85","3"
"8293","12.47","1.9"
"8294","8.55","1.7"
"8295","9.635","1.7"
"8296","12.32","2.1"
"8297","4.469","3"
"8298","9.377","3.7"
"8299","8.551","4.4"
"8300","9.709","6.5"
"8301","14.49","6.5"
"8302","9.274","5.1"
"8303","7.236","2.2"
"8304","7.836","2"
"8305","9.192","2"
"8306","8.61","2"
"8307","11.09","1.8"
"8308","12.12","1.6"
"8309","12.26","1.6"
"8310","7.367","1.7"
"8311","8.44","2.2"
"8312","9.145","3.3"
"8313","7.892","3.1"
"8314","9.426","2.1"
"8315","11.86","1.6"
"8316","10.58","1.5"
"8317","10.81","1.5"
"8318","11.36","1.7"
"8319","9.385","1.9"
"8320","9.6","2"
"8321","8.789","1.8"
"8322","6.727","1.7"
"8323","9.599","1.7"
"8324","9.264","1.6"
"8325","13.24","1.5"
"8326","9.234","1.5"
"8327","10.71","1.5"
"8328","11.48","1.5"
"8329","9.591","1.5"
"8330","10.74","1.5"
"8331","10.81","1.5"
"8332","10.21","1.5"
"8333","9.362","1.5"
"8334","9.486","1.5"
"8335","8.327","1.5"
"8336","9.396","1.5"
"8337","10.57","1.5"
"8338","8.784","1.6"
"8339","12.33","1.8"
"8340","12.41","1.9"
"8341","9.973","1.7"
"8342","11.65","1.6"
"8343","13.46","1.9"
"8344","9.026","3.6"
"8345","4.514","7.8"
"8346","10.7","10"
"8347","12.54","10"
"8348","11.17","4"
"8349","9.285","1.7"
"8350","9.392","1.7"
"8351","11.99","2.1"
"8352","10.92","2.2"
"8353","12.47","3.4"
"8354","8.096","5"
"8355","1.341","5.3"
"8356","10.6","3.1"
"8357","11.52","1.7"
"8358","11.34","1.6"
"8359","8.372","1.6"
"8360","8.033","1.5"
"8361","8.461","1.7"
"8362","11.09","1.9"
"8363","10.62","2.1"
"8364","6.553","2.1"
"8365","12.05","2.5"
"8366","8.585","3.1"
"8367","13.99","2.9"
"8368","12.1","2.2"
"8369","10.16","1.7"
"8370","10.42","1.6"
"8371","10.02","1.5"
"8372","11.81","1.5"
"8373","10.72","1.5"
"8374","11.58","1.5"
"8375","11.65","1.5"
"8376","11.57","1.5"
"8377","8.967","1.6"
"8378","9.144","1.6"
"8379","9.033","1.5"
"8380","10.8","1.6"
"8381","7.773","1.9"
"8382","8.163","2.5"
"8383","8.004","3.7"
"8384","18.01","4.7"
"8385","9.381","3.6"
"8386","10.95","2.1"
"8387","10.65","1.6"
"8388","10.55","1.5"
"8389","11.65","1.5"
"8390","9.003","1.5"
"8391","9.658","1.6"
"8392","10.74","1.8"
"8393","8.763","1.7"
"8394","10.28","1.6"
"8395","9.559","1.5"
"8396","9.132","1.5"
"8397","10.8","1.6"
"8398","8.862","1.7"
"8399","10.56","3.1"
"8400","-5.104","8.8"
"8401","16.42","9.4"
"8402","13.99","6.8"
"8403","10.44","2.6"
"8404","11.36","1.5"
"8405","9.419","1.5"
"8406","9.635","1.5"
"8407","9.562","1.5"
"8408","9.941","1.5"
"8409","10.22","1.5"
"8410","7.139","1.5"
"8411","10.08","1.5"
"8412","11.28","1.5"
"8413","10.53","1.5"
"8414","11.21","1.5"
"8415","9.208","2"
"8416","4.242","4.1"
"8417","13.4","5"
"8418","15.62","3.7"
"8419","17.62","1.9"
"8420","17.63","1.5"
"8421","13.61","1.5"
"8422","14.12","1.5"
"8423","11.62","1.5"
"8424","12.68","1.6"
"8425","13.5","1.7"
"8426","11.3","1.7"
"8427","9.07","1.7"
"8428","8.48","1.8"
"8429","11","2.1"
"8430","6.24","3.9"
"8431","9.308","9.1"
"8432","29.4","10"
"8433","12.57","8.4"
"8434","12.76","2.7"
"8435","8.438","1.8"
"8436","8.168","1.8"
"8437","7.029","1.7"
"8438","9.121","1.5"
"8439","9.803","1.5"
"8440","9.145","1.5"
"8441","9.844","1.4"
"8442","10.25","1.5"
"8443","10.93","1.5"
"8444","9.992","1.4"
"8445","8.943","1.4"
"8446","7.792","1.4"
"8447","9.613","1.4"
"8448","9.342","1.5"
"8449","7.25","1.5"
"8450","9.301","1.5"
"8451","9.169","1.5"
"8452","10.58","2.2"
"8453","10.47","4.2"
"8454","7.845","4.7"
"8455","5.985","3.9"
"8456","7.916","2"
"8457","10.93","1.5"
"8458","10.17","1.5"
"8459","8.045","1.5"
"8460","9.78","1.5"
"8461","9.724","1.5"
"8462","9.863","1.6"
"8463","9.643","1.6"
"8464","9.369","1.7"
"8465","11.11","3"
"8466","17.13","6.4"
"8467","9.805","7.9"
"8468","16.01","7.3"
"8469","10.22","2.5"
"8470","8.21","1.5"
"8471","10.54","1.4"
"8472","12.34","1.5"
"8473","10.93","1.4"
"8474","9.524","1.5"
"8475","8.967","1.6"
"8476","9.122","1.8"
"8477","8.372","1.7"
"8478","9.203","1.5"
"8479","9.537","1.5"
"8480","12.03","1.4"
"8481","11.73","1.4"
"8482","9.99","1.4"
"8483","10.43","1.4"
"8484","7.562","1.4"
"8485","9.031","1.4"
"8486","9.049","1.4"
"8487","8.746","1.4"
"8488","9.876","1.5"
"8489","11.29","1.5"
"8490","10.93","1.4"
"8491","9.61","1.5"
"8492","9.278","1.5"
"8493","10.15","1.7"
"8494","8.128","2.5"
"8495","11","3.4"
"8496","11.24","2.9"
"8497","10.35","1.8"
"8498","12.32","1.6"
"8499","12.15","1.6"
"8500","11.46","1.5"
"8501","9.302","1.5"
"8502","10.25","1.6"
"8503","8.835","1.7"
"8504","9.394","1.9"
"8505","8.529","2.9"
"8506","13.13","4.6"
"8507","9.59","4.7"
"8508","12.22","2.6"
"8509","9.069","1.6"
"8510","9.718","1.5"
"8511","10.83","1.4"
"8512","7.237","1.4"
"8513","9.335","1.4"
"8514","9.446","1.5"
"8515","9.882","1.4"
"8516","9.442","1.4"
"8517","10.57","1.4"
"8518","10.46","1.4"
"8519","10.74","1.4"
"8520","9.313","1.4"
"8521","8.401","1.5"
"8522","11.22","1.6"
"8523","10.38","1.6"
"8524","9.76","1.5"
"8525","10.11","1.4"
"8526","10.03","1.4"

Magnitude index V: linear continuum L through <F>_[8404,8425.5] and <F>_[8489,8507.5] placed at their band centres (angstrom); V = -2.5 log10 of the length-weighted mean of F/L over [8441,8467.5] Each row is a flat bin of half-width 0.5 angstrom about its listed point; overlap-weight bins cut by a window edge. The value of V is 0.14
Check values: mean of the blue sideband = 11.5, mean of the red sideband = 10.3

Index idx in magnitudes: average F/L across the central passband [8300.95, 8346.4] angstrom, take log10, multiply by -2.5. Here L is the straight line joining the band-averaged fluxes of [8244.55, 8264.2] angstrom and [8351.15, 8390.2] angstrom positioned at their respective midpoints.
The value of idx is 0.04 mag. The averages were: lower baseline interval 10.5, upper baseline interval 10.2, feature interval 9.92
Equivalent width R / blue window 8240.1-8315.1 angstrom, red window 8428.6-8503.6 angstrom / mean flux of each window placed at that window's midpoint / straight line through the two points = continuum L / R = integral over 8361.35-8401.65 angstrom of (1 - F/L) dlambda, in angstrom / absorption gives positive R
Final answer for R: 0.4 angstrom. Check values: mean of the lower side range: 10.3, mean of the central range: 10.1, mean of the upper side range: 10.2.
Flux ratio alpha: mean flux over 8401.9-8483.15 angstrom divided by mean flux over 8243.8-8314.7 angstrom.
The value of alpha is 1.03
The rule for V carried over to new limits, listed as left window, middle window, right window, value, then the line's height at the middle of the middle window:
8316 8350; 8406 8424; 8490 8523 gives -0.15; 10.1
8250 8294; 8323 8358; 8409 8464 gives 0.05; 10.6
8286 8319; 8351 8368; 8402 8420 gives 0.09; 10.6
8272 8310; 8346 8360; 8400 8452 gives 0.06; 10.5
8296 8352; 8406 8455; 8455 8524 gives -0.07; 10.1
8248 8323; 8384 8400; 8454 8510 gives 0.04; 10.2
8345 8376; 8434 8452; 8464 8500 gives 0.13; 10.4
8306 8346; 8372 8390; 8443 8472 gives -0.06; 9.96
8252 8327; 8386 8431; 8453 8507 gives -0.04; 10.2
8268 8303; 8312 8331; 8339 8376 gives 0.03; 10.3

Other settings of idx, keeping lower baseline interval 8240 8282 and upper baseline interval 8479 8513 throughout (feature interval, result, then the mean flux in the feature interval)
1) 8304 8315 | 0.084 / 9.58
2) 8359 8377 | -0.018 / 10.4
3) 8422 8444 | -0.086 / 11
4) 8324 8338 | 0.018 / 10.2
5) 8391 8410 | 0.066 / 9.63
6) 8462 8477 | -0.068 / 10.8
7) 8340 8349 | -0.013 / 10.4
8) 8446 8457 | 0.157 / 8.8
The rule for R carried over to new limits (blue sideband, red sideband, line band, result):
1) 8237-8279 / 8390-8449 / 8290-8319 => 1.4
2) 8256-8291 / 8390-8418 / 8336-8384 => -0.7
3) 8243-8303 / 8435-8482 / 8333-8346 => 0.3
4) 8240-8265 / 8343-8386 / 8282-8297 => -1.0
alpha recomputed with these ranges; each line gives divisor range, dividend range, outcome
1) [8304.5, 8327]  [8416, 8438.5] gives 1.24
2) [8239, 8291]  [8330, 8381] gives 0.96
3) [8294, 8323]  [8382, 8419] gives 1.07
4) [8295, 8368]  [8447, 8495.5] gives 1.00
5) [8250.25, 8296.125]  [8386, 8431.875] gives 1.01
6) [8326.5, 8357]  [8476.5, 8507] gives 1.00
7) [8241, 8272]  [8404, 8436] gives 1.09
